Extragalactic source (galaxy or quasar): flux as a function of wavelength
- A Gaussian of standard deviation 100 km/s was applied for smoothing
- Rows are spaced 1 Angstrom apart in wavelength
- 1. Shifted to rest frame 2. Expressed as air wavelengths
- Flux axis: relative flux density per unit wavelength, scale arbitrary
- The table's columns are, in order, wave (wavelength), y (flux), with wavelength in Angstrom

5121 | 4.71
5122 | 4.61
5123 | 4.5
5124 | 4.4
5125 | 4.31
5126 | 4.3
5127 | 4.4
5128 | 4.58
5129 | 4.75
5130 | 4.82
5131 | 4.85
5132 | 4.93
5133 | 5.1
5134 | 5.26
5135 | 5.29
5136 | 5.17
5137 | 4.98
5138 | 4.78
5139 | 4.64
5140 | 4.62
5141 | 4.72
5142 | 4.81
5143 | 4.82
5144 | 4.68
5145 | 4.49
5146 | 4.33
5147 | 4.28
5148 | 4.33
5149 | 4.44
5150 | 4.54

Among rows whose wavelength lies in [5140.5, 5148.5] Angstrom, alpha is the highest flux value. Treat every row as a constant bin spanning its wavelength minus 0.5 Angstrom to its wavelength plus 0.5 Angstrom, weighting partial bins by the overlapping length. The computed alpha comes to 4.82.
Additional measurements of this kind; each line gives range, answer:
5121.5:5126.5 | 4.61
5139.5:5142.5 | 4.81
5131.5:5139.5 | 5.29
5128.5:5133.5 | 5.1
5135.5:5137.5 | 5.17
